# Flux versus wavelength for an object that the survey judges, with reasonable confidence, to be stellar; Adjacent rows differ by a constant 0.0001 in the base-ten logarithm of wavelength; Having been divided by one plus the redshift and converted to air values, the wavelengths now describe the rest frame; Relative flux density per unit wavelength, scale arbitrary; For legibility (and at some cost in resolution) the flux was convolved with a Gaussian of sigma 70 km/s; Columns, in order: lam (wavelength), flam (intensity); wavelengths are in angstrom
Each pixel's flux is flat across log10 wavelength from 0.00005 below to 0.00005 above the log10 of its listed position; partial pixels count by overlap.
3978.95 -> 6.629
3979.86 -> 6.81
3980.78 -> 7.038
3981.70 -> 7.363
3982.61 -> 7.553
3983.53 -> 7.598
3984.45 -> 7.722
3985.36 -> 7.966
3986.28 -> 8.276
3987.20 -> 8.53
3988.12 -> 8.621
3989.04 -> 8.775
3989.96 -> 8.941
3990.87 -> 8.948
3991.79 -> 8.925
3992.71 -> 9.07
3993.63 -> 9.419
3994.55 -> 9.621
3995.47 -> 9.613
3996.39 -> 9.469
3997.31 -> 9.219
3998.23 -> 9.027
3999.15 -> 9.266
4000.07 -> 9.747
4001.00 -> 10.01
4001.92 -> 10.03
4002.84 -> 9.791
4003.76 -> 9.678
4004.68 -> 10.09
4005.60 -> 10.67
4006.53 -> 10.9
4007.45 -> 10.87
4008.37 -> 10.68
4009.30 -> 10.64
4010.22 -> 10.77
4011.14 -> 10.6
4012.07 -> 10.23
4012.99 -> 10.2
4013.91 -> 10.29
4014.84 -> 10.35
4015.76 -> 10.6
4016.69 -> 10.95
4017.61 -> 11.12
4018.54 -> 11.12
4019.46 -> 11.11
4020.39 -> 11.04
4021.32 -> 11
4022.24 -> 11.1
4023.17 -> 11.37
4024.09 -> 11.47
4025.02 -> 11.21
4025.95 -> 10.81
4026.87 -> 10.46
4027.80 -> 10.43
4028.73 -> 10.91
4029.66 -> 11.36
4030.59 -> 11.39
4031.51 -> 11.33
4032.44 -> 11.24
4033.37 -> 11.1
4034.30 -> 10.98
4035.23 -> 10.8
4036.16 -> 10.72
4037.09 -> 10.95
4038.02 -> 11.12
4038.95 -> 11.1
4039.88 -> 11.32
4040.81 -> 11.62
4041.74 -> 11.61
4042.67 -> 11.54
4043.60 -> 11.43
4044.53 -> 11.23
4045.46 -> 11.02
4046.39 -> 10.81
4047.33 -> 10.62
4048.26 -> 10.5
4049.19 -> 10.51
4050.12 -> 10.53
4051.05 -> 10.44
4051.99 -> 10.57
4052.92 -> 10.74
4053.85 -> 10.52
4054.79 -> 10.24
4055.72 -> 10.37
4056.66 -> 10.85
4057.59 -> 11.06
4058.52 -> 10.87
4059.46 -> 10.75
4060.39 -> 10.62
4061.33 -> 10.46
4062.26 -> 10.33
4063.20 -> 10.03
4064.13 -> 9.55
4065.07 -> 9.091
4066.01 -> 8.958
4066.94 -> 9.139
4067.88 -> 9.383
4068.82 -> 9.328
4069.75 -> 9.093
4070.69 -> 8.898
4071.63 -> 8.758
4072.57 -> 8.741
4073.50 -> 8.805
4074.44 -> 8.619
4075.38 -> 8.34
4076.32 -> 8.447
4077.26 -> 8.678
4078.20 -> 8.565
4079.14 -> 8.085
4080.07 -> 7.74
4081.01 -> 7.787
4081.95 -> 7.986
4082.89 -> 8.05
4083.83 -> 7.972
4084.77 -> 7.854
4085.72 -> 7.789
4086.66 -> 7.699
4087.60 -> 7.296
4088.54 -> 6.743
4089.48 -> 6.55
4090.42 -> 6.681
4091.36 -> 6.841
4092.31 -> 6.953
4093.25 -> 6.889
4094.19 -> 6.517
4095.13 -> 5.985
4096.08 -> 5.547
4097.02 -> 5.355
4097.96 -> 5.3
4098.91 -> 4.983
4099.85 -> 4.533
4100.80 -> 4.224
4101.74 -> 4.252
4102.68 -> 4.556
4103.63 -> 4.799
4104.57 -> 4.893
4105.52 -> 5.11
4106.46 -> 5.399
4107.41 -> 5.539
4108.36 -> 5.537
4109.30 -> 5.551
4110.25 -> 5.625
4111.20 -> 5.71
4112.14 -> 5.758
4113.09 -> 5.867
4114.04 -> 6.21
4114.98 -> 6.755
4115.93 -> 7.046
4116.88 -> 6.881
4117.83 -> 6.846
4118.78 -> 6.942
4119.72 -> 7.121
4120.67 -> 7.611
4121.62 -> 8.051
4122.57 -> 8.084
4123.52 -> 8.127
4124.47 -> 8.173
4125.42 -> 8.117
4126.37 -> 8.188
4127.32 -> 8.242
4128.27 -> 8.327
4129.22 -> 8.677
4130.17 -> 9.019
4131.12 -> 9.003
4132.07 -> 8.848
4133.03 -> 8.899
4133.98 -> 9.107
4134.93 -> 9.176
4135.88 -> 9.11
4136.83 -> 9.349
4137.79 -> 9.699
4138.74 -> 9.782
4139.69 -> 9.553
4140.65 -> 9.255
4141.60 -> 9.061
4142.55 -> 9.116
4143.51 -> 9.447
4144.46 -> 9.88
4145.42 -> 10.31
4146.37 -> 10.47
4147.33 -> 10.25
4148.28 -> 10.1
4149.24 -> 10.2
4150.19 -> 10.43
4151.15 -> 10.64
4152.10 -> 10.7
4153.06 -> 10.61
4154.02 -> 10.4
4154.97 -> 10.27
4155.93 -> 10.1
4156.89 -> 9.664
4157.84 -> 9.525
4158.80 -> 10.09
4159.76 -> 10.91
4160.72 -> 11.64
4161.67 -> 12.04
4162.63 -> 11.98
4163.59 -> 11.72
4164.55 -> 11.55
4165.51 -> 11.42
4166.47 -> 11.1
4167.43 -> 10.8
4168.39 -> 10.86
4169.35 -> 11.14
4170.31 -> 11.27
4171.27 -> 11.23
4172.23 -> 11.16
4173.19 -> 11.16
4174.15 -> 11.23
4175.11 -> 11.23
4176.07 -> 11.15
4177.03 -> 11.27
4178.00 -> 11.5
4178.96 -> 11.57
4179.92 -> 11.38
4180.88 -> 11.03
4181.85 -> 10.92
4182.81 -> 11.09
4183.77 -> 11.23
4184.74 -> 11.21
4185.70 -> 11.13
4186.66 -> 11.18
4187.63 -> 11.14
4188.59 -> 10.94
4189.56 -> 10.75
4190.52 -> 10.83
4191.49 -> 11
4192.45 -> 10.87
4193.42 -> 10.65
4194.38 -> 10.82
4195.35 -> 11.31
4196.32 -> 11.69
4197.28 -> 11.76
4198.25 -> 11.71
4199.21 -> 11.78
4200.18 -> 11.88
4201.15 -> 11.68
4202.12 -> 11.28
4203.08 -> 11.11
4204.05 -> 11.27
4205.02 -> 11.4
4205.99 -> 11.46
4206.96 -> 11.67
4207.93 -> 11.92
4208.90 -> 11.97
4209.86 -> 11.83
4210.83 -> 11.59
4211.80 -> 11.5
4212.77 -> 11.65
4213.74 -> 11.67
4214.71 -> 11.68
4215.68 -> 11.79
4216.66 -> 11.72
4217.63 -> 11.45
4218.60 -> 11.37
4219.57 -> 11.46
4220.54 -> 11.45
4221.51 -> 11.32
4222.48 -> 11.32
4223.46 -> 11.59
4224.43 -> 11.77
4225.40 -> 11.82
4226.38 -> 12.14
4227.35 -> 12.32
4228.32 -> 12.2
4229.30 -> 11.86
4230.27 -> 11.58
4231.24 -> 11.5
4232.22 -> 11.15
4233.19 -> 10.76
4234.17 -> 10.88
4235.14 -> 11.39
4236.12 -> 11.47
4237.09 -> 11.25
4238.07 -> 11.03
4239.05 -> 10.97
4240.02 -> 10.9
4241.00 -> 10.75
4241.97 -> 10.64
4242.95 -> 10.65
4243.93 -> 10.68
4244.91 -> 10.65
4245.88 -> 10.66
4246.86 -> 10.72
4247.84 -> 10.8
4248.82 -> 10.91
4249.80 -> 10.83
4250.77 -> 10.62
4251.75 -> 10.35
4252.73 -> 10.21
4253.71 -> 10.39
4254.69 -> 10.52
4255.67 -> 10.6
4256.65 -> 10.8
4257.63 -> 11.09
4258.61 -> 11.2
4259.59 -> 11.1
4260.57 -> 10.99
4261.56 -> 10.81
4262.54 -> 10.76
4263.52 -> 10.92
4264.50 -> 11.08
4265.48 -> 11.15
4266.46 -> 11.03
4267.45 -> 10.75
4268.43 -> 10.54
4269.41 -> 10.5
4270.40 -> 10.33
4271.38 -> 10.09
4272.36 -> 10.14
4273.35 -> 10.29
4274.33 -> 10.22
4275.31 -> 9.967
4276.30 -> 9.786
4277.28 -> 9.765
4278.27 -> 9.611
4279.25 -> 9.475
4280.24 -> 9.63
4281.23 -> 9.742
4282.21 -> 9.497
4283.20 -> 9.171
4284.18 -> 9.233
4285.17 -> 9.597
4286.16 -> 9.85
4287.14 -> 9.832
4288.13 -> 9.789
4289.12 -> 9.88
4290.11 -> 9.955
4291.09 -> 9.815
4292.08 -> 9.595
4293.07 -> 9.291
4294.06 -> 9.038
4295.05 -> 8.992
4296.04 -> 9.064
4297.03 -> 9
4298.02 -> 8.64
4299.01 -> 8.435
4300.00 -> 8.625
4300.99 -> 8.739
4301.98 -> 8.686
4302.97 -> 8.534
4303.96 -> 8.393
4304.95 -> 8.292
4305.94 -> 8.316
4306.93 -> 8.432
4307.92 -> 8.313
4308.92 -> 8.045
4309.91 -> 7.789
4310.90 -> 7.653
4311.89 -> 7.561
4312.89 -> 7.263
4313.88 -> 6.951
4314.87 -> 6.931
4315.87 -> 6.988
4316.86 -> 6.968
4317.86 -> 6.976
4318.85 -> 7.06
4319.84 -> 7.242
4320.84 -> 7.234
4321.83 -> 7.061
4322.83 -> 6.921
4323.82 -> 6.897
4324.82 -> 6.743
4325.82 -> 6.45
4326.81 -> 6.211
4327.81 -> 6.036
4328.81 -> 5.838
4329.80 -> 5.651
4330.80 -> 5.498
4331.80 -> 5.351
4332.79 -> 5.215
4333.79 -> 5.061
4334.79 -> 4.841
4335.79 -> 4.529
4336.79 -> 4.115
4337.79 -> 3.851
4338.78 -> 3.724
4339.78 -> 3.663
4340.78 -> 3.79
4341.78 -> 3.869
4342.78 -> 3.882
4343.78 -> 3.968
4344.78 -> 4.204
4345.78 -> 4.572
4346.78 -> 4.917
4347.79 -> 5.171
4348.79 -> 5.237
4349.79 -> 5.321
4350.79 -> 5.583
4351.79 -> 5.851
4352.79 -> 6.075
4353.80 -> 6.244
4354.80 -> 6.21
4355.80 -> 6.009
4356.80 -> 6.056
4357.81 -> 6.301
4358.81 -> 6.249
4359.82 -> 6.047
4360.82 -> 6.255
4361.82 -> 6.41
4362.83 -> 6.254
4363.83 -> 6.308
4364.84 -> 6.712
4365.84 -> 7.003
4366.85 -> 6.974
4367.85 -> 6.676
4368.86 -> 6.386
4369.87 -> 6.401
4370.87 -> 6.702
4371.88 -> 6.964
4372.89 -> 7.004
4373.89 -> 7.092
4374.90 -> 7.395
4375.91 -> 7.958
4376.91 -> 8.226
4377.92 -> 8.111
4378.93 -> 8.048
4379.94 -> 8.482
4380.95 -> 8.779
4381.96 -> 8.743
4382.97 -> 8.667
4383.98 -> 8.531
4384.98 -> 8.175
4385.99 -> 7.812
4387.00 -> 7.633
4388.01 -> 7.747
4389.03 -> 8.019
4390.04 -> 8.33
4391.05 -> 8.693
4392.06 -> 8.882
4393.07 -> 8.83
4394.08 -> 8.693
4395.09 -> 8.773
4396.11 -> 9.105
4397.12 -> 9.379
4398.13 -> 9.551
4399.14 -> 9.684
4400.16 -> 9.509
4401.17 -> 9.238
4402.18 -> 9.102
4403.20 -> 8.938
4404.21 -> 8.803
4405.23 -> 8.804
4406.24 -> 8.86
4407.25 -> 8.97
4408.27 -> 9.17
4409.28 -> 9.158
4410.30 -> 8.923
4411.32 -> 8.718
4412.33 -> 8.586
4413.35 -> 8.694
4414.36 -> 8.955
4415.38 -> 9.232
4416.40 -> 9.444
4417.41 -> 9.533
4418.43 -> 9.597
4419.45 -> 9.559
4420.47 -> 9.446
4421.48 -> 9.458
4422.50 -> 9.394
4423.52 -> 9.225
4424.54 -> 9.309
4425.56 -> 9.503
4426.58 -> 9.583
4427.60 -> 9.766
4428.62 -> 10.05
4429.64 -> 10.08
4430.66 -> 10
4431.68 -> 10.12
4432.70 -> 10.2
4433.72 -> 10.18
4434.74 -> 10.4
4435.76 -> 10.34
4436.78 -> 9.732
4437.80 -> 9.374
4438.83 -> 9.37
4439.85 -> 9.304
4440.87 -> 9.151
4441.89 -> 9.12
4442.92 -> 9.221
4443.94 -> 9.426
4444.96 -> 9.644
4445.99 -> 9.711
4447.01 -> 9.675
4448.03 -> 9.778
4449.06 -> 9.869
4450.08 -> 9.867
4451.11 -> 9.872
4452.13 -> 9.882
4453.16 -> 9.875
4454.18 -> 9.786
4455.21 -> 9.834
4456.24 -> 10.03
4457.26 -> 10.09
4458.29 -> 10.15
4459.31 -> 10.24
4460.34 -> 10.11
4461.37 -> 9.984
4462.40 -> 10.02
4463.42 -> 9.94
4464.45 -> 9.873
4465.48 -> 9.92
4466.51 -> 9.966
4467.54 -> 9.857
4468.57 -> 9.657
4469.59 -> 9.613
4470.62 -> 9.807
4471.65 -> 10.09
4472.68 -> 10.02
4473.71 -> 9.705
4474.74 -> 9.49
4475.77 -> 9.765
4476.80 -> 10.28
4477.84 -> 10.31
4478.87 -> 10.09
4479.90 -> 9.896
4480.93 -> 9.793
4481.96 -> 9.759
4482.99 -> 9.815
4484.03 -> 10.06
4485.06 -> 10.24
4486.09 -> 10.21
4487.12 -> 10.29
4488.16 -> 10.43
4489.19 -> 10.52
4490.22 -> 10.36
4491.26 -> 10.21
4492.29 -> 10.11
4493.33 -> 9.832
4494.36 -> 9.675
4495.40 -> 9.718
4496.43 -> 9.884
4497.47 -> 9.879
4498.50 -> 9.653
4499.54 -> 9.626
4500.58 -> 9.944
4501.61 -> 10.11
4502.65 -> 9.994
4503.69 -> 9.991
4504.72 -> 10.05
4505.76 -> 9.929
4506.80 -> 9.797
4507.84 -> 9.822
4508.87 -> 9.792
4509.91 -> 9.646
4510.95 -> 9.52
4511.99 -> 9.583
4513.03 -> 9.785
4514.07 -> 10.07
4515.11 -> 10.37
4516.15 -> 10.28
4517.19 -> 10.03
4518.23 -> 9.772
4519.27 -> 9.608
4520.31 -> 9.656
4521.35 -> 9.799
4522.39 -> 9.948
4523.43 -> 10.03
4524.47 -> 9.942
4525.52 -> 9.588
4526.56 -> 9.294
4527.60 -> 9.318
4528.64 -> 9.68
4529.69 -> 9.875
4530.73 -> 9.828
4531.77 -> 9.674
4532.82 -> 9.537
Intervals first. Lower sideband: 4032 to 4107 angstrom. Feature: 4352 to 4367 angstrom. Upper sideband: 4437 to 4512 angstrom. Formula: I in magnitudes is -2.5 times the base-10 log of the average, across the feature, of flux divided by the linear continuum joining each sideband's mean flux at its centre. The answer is 0.45 mag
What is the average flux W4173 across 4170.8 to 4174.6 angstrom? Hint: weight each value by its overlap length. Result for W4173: 11.2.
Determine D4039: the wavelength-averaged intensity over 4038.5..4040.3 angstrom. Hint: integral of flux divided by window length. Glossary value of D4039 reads 11.2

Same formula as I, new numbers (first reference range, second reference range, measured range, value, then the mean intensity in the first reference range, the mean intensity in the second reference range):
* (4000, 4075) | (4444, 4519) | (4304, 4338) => 0.46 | 10.5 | 9.93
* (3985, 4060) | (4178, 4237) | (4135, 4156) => 0.12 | 10.4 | 11.4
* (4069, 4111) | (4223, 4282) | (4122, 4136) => -0.11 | 6.81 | 10.8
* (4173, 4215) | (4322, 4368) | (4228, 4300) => -0.20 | 11.3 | 5.54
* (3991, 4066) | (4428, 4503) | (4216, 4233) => -0.14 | 10.5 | 9.9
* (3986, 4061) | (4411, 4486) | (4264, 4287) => 0.00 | 10.5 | 9.74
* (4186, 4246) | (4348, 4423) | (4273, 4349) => 0.27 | 11.4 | 7.92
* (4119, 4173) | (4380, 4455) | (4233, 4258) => -0.13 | 9.81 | 9.25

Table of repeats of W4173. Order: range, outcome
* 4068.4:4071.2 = 9.1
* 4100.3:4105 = 4.54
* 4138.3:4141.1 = 9.52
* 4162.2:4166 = 11.6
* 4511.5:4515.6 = 9.95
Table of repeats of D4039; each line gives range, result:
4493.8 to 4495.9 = 9.7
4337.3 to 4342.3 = 3.78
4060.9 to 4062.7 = 10.4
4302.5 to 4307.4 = 8.4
